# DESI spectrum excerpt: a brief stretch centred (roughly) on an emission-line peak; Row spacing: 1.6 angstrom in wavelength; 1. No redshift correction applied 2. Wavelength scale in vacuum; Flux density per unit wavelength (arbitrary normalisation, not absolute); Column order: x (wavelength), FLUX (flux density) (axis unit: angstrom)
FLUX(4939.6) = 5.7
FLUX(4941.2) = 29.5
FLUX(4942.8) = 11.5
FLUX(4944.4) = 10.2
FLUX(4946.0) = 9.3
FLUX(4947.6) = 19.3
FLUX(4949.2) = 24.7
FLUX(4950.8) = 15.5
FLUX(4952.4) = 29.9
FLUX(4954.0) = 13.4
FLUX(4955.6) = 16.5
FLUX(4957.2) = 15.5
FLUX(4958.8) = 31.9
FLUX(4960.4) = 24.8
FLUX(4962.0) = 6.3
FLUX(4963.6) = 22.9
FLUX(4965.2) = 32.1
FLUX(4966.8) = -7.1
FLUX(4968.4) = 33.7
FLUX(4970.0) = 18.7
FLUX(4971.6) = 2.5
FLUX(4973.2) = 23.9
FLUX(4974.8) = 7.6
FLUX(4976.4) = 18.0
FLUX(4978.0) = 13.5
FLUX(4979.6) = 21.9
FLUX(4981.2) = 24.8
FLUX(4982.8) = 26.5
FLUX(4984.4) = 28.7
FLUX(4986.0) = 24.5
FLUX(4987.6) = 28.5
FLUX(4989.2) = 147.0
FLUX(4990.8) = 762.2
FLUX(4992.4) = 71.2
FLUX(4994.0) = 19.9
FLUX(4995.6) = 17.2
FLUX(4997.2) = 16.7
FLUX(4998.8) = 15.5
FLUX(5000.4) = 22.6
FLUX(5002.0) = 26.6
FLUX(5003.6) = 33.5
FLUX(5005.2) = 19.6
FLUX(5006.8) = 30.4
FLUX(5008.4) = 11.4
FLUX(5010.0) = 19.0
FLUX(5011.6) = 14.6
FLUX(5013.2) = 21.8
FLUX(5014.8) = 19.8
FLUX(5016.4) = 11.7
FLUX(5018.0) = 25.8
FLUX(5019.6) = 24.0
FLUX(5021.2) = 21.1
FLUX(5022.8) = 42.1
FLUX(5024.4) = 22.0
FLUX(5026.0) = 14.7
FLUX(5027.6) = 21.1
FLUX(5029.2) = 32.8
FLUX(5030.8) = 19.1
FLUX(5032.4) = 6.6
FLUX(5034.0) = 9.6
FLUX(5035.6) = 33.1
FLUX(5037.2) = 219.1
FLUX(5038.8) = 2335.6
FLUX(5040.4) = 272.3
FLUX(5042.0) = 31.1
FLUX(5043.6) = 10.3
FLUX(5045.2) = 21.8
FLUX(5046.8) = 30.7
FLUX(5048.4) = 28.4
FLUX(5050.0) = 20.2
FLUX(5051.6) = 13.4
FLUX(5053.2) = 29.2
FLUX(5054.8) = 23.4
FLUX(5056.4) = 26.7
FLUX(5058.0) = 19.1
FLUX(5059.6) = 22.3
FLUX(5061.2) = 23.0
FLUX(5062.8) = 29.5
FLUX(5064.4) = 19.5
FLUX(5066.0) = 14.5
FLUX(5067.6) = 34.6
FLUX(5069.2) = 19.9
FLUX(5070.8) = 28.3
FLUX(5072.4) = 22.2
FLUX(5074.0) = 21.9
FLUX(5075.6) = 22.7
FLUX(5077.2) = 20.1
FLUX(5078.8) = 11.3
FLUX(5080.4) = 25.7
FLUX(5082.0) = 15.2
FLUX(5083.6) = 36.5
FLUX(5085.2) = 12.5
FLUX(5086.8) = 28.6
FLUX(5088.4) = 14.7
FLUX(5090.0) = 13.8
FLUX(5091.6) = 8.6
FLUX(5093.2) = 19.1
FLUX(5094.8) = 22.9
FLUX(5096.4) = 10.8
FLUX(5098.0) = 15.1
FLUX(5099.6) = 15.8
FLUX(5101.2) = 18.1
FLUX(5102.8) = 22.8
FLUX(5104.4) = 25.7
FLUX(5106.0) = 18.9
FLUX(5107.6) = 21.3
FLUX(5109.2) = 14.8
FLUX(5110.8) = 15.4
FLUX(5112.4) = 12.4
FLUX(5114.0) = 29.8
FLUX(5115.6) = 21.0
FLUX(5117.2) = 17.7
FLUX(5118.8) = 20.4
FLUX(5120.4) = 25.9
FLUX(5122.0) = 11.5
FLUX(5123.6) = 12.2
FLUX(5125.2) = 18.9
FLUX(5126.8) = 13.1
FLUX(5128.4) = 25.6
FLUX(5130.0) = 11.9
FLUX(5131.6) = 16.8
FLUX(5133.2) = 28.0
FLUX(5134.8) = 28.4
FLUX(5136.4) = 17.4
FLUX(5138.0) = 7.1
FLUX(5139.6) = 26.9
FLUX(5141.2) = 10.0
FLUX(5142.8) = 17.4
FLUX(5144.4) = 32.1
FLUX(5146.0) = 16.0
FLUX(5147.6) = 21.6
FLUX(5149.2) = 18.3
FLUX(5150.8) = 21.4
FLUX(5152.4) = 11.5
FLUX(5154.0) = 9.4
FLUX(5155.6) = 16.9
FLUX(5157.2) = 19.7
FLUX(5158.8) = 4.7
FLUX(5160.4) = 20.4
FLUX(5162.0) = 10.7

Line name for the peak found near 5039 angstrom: [O III] 5007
